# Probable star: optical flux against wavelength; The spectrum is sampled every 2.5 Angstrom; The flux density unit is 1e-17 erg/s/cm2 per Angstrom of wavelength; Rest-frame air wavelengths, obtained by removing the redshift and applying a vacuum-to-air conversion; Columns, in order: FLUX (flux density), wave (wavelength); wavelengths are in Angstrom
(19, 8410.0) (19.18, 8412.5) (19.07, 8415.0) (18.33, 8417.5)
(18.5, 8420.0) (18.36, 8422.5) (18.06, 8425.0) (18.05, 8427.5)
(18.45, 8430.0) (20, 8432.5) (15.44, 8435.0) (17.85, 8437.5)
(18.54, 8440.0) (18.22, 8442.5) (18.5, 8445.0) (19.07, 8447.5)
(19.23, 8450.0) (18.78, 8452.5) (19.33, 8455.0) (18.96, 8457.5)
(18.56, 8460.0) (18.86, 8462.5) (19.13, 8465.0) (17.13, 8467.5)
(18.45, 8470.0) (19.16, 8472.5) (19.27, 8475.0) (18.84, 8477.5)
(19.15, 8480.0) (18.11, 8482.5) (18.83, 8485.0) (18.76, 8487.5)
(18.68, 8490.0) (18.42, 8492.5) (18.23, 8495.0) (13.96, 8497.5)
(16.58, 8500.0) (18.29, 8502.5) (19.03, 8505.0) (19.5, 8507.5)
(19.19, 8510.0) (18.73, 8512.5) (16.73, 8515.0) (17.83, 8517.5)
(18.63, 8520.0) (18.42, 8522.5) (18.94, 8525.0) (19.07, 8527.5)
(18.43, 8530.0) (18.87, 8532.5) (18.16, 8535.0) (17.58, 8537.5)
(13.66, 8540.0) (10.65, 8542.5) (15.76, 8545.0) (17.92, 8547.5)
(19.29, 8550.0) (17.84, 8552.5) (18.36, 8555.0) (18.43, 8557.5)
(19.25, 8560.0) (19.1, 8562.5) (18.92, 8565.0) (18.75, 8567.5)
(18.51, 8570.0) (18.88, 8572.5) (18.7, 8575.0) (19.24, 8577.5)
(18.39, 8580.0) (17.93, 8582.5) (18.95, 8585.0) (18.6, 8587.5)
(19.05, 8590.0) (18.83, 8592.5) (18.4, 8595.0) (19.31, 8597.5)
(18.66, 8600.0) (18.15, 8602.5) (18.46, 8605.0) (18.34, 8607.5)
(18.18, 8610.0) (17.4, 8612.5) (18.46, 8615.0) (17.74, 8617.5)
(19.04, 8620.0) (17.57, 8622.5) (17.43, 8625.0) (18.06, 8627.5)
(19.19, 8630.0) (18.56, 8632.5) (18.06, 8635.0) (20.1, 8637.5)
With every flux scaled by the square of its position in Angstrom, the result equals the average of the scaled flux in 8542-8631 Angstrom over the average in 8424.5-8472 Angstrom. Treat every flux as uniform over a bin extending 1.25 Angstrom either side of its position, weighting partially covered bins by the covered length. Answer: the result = 1.02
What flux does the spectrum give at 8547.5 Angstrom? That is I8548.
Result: 17.92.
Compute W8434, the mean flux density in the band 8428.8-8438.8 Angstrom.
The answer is 17.9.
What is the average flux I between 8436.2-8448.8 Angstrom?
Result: 18.4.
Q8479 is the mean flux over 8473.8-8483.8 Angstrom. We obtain 18.8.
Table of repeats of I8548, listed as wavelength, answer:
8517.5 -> 17.83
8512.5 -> 18.73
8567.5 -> 18.75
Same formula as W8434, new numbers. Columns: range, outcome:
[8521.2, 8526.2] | 18.7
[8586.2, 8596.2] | 18.7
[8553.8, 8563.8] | 18.8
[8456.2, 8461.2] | 18.8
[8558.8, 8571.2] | 18.9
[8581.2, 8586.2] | 18.4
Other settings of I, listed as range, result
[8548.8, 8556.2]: 18.5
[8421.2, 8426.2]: 18.2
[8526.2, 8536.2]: 18.6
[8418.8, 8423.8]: 18.4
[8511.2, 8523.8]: 18.1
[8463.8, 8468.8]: 18.1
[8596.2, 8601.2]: 19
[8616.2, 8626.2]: 18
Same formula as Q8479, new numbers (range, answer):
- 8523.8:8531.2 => 18.8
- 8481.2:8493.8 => 18.6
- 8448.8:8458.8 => 19.1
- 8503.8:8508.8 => 19.3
